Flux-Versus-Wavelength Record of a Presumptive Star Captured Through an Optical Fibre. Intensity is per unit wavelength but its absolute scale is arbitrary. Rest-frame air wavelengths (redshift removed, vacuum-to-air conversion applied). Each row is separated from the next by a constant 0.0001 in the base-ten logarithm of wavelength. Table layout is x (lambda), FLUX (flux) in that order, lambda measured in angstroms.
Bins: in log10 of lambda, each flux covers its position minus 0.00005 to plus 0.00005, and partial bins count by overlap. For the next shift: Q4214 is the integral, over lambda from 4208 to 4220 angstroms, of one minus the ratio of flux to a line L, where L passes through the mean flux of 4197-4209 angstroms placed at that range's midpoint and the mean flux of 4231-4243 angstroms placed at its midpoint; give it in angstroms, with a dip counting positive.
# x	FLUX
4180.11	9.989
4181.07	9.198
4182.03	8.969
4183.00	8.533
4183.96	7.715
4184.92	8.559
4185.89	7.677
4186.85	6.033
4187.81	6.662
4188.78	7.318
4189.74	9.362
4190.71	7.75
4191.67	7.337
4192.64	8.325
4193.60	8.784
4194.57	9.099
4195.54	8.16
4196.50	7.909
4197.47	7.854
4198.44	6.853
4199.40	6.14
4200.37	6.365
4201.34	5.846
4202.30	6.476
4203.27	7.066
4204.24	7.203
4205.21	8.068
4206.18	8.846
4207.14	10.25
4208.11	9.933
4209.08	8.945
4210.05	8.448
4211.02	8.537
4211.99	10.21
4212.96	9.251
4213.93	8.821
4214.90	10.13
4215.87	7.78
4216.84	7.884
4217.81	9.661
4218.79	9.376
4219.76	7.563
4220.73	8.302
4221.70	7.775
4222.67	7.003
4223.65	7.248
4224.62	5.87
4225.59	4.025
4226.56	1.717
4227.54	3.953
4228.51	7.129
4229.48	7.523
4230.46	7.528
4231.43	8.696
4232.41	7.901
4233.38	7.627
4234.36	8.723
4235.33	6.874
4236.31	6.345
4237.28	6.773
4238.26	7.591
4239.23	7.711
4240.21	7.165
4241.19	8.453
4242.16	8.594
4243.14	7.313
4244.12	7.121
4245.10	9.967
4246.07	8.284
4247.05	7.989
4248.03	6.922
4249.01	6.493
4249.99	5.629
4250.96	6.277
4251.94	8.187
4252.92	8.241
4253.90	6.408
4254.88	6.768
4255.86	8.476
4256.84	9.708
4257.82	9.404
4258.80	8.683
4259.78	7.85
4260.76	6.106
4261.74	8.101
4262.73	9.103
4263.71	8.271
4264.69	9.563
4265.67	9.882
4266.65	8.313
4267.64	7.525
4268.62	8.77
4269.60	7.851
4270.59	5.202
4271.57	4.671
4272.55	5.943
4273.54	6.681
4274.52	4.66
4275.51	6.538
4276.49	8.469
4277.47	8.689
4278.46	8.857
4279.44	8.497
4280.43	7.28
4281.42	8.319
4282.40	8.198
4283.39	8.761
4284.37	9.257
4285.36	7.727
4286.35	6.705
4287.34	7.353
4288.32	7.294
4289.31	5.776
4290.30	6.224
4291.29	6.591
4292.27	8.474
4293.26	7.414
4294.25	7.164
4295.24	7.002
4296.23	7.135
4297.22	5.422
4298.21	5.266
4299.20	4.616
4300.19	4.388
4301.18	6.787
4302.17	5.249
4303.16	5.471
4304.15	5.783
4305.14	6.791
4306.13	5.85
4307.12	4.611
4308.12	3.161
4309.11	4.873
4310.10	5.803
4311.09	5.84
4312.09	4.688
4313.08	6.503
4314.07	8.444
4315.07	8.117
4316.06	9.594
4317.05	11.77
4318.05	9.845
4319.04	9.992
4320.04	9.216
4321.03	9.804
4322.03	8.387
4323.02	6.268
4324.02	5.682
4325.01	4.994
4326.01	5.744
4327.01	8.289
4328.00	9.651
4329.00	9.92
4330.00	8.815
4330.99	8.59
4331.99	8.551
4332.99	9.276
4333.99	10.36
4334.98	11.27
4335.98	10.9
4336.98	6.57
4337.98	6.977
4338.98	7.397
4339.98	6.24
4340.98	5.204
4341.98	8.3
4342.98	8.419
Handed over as -2.07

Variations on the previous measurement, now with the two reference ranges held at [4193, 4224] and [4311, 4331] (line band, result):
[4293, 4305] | 3.2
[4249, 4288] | 2.2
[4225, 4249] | 3.0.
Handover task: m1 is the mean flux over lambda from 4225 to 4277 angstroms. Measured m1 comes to 7.35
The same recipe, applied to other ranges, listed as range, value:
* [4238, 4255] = 7.52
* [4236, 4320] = 7.3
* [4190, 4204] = 7.45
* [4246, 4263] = 7.67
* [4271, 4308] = 6.71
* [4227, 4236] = 7.27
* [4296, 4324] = 6.75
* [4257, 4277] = 7.62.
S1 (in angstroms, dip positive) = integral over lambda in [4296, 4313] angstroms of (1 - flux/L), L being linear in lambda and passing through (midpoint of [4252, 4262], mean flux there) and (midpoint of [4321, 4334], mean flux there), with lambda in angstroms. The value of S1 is 5.5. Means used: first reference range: 7.98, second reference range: 8.02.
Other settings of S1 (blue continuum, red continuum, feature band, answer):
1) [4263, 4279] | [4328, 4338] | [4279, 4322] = 6.6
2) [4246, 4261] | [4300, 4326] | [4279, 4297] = -0.8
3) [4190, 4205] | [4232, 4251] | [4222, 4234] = 1.8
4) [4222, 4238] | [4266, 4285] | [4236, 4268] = -3.7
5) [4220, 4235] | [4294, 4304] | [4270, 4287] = -3.5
